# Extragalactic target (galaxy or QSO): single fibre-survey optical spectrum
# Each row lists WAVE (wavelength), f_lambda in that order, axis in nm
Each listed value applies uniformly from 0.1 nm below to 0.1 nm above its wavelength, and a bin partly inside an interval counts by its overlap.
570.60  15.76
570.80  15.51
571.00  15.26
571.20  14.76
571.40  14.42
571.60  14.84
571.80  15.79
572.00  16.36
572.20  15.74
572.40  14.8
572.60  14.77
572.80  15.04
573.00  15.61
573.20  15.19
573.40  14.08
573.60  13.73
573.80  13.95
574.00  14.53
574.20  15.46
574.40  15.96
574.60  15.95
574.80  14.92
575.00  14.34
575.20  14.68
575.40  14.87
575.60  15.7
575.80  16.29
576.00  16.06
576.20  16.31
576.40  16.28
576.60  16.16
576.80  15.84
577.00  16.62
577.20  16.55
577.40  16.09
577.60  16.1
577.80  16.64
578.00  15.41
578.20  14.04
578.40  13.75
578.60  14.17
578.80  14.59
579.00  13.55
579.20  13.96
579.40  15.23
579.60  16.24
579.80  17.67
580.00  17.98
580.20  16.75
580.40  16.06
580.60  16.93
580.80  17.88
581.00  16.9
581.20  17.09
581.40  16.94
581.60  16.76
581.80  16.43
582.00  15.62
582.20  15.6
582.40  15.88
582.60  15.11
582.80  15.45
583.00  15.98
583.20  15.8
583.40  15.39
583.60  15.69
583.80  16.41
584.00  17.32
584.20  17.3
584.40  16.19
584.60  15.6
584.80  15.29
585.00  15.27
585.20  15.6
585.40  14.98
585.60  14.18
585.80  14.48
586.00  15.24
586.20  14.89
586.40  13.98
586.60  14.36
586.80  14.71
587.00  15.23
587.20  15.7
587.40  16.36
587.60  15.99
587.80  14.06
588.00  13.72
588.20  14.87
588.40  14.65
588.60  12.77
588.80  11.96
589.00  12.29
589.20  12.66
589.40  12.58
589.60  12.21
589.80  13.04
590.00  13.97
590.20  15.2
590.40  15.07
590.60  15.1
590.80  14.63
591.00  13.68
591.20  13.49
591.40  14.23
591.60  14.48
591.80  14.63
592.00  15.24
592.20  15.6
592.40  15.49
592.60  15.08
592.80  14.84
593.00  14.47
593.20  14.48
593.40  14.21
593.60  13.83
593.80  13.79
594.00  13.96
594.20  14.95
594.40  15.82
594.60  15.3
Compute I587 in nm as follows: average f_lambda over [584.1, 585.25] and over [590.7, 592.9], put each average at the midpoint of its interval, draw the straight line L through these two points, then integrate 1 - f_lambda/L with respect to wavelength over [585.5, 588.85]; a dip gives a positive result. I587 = 0.19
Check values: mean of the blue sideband 15.9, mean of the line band 14.6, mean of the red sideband 14.7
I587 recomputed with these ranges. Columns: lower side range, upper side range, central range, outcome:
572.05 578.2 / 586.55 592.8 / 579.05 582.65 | -0.331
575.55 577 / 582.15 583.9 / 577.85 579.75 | 0.154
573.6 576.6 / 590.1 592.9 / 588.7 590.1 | 0.205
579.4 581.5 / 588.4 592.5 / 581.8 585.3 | 0.032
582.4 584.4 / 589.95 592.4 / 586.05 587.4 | 0.044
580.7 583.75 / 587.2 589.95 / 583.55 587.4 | -0.129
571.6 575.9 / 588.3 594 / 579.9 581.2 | -0.210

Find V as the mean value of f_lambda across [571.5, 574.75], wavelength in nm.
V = 15.1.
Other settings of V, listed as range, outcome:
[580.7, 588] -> 15.7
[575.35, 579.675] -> 15.5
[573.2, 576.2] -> 15.1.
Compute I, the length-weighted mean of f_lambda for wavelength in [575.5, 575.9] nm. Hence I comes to 16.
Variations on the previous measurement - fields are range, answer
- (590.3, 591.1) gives 14.6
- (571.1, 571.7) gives 14.7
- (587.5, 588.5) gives 14.7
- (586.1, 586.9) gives 14.5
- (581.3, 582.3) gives 16.3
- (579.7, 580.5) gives 17.1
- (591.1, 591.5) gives 13.9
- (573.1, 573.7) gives 14.3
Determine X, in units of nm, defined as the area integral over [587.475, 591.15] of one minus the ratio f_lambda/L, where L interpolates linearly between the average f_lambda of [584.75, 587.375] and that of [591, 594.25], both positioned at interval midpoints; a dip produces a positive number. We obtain 0.23 nm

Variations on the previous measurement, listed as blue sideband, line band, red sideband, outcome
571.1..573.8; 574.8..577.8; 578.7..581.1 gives -0.05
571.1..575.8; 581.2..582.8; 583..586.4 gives -0.07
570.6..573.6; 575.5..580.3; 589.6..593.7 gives -0.26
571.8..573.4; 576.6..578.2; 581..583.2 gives -0.03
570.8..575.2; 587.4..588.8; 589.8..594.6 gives 0.04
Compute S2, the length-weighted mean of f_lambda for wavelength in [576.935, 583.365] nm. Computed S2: 15.9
